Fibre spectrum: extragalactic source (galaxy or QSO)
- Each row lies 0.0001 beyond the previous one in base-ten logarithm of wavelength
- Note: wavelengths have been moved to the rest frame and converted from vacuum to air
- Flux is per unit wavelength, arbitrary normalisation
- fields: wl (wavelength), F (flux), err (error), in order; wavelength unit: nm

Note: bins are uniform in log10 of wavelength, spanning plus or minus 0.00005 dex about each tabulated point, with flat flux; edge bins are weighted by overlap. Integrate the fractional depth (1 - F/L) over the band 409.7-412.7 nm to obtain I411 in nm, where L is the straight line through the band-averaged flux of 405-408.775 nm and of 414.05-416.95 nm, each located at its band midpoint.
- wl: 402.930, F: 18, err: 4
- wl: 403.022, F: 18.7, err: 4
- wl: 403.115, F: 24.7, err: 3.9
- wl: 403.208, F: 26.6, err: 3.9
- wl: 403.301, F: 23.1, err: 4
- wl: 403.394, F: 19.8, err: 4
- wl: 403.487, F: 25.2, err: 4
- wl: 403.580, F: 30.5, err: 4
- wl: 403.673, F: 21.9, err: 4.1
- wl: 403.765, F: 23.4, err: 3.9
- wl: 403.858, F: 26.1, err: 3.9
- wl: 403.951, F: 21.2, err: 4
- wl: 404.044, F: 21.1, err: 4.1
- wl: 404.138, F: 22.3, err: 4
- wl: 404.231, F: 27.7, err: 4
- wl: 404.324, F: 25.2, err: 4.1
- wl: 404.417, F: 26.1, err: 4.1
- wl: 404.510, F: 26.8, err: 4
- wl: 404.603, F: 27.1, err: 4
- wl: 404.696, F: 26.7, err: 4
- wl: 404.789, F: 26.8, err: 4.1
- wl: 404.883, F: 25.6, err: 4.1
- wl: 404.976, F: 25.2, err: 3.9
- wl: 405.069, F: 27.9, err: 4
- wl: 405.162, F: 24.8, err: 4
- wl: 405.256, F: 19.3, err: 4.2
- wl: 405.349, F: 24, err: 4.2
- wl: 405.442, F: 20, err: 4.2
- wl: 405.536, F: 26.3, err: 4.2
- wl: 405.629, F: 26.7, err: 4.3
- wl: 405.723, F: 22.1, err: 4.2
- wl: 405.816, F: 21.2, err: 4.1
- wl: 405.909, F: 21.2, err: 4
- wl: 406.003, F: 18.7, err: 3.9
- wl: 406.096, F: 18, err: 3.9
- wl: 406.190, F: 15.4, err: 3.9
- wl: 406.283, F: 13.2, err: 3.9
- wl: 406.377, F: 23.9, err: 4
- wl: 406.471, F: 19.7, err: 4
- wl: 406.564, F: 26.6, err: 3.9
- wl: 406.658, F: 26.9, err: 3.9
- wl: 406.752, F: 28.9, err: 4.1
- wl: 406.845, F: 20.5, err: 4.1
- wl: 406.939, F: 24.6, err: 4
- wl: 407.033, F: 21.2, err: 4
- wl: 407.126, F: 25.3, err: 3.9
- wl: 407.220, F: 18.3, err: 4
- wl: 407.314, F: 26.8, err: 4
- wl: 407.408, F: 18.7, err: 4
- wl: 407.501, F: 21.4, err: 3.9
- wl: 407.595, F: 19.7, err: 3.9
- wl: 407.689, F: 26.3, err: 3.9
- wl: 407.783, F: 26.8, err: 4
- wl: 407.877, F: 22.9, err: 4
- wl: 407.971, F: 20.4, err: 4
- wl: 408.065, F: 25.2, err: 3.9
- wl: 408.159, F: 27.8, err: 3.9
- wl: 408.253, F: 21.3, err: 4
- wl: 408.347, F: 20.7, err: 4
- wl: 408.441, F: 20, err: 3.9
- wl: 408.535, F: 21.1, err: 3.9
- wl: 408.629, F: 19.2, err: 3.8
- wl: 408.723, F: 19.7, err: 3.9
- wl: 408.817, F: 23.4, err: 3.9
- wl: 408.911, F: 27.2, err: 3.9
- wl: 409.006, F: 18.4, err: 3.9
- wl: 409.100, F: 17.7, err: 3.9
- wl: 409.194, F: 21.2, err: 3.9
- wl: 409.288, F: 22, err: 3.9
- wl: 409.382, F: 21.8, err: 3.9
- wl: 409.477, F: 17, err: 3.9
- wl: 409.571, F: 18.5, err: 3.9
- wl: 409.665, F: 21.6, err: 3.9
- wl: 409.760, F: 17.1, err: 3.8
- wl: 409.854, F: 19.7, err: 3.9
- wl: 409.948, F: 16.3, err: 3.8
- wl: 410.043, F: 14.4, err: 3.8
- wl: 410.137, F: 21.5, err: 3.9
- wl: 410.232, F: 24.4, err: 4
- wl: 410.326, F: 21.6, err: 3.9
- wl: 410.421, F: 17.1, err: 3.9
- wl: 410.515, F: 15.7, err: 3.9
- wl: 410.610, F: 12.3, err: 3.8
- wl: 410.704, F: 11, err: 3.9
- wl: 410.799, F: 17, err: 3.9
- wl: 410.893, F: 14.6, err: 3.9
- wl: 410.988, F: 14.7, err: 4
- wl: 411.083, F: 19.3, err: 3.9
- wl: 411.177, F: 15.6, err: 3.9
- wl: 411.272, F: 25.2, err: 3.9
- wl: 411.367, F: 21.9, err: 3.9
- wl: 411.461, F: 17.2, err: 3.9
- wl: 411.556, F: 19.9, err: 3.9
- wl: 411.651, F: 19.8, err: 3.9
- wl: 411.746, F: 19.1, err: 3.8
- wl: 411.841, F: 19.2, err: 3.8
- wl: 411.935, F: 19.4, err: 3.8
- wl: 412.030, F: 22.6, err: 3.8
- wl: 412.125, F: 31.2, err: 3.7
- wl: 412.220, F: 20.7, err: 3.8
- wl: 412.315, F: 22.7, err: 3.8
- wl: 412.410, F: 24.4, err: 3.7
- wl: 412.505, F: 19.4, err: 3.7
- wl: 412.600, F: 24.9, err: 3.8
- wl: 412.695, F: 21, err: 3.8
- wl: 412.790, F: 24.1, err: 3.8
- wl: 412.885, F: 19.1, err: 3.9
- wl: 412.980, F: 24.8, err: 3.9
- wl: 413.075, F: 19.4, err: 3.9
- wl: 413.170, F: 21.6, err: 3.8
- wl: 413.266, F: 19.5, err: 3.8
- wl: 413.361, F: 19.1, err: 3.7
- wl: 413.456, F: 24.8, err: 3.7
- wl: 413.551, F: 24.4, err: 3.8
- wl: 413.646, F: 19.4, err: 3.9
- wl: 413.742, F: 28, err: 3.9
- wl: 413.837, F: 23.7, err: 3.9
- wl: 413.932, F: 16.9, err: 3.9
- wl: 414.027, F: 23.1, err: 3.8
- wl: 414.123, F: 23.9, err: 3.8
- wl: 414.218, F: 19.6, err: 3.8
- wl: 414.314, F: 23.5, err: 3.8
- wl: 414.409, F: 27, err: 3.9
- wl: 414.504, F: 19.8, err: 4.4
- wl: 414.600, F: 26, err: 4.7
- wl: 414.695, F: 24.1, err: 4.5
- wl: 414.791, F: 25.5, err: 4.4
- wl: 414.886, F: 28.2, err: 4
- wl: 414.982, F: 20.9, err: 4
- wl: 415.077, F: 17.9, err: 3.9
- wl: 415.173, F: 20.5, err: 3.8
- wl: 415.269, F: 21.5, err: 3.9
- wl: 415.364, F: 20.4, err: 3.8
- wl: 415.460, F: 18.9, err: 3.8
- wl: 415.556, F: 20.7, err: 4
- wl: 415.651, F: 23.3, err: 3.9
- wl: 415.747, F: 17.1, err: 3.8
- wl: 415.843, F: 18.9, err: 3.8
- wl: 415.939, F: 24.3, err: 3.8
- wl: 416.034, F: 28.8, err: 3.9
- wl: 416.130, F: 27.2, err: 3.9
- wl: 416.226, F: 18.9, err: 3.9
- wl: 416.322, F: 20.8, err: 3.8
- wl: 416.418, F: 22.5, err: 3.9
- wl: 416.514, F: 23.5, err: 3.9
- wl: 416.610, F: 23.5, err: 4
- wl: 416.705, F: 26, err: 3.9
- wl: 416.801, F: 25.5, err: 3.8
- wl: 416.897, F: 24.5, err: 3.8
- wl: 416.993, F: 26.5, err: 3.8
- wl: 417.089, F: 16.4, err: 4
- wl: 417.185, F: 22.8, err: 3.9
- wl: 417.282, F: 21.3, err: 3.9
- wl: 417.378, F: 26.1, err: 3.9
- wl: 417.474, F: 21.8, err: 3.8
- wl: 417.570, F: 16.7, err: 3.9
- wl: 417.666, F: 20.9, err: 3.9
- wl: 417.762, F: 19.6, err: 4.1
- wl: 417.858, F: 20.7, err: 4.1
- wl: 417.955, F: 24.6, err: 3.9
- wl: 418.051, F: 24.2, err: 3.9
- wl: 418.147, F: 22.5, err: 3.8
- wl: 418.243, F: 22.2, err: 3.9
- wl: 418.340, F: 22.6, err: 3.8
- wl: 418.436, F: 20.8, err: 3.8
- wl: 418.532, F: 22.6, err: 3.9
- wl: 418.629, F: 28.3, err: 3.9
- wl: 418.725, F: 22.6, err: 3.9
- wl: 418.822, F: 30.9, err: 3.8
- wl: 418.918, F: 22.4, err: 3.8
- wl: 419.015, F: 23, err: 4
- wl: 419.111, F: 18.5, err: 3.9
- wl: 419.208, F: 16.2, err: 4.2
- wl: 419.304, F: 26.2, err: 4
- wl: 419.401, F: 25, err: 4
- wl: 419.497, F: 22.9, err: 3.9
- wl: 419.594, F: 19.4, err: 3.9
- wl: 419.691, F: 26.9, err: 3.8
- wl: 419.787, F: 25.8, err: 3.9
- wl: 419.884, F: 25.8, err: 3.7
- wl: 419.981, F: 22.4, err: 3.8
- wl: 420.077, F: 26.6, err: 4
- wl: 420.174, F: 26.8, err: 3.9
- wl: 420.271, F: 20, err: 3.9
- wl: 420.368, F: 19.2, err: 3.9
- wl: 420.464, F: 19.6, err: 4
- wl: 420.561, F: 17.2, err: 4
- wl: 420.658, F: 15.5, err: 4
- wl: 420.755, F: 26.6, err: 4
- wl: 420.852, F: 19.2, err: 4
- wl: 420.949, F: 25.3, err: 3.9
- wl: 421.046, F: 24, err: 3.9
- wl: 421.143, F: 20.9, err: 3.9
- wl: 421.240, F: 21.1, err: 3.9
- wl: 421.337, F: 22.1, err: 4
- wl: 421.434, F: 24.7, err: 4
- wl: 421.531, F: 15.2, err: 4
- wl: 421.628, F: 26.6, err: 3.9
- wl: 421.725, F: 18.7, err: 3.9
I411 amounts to 0.422 nm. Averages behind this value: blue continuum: 22.3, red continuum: 22.8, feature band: 19.4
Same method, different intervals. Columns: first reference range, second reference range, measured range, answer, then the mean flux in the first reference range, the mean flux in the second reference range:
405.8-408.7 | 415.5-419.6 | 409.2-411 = 0.34 nm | 22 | 22.7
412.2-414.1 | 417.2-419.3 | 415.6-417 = -0.07 nm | 22.1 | 22.4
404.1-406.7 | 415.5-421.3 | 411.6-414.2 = 0.10 nm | 23.4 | 22.6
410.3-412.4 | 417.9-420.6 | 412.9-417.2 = -0.32 nm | 19.1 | 23.1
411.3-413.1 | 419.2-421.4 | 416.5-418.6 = -0.03 nm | 21.7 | 22.5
